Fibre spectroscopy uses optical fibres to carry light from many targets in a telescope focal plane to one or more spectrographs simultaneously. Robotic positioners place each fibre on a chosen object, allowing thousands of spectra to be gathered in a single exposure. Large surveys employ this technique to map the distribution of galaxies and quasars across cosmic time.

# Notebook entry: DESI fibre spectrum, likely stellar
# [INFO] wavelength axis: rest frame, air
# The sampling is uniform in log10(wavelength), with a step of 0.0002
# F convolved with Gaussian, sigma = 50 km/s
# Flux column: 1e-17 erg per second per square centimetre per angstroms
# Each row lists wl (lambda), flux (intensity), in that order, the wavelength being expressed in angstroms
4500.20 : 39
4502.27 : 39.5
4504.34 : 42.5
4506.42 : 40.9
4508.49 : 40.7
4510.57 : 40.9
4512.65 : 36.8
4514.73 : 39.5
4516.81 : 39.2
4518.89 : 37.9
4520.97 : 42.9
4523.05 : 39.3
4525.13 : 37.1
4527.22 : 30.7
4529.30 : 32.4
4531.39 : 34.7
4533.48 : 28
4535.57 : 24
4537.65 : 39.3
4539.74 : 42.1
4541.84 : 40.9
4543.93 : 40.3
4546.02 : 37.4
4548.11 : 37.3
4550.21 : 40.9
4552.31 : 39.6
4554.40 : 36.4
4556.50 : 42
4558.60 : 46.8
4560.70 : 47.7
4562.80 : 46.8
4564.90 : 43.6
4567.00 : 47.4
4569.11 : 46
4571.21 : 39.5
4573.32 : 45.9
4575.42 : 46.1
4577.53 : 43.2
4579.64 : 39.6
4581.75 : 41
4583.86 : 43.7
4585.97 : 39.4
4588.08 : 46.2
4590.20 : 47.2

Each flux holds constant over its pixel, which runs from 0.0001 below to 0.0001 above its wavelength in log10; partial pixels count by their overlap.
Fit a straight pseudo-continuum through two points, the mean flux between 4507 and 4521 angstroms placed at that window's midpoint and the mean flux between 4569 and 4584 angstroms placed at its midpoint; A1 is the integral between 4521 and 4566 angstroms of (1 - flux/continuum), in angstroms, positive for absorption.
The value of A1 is 2.85 angstroms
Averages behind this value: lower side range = 39.5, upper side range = 42.9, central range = 38.6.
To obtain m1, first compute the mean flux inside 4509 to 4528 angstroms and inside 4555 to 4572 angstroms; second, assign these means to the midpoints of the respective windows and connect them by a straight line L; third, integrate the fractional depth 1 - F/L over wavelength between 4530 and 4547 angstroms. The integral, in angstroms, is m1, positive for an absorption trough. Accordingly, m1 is 2.3 angstroms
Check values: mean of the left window 38.4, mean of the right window 44.8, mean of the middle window 35.8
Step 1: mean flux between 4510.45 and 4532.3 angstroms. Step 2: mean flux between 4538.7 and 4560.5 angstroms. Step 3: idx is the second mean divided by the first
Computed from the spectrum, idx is 1.09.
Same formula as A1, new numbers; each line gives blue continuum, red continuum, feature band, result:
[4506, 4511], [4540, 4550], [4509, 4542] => 3.0 angstroms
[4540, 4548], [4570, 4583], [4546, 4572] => -1.1 angstroms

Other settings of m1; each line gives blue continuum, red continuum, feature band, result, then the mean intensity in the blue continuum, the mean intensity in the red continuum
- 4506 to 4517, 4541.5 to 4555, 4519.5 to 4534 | 1.48 angstroms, 39.6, 39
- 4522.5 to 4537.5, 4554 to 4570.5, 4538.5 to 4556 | -0.22 angstroms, 32.5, 44.8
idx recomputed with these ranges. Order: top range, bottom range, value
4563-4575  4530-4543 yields 1.29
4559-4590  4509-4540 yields 1.22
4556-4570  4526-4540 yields 1.41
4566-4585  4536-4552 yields 1.11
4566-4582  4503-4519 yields 1.10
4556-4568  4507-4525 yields 1.16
